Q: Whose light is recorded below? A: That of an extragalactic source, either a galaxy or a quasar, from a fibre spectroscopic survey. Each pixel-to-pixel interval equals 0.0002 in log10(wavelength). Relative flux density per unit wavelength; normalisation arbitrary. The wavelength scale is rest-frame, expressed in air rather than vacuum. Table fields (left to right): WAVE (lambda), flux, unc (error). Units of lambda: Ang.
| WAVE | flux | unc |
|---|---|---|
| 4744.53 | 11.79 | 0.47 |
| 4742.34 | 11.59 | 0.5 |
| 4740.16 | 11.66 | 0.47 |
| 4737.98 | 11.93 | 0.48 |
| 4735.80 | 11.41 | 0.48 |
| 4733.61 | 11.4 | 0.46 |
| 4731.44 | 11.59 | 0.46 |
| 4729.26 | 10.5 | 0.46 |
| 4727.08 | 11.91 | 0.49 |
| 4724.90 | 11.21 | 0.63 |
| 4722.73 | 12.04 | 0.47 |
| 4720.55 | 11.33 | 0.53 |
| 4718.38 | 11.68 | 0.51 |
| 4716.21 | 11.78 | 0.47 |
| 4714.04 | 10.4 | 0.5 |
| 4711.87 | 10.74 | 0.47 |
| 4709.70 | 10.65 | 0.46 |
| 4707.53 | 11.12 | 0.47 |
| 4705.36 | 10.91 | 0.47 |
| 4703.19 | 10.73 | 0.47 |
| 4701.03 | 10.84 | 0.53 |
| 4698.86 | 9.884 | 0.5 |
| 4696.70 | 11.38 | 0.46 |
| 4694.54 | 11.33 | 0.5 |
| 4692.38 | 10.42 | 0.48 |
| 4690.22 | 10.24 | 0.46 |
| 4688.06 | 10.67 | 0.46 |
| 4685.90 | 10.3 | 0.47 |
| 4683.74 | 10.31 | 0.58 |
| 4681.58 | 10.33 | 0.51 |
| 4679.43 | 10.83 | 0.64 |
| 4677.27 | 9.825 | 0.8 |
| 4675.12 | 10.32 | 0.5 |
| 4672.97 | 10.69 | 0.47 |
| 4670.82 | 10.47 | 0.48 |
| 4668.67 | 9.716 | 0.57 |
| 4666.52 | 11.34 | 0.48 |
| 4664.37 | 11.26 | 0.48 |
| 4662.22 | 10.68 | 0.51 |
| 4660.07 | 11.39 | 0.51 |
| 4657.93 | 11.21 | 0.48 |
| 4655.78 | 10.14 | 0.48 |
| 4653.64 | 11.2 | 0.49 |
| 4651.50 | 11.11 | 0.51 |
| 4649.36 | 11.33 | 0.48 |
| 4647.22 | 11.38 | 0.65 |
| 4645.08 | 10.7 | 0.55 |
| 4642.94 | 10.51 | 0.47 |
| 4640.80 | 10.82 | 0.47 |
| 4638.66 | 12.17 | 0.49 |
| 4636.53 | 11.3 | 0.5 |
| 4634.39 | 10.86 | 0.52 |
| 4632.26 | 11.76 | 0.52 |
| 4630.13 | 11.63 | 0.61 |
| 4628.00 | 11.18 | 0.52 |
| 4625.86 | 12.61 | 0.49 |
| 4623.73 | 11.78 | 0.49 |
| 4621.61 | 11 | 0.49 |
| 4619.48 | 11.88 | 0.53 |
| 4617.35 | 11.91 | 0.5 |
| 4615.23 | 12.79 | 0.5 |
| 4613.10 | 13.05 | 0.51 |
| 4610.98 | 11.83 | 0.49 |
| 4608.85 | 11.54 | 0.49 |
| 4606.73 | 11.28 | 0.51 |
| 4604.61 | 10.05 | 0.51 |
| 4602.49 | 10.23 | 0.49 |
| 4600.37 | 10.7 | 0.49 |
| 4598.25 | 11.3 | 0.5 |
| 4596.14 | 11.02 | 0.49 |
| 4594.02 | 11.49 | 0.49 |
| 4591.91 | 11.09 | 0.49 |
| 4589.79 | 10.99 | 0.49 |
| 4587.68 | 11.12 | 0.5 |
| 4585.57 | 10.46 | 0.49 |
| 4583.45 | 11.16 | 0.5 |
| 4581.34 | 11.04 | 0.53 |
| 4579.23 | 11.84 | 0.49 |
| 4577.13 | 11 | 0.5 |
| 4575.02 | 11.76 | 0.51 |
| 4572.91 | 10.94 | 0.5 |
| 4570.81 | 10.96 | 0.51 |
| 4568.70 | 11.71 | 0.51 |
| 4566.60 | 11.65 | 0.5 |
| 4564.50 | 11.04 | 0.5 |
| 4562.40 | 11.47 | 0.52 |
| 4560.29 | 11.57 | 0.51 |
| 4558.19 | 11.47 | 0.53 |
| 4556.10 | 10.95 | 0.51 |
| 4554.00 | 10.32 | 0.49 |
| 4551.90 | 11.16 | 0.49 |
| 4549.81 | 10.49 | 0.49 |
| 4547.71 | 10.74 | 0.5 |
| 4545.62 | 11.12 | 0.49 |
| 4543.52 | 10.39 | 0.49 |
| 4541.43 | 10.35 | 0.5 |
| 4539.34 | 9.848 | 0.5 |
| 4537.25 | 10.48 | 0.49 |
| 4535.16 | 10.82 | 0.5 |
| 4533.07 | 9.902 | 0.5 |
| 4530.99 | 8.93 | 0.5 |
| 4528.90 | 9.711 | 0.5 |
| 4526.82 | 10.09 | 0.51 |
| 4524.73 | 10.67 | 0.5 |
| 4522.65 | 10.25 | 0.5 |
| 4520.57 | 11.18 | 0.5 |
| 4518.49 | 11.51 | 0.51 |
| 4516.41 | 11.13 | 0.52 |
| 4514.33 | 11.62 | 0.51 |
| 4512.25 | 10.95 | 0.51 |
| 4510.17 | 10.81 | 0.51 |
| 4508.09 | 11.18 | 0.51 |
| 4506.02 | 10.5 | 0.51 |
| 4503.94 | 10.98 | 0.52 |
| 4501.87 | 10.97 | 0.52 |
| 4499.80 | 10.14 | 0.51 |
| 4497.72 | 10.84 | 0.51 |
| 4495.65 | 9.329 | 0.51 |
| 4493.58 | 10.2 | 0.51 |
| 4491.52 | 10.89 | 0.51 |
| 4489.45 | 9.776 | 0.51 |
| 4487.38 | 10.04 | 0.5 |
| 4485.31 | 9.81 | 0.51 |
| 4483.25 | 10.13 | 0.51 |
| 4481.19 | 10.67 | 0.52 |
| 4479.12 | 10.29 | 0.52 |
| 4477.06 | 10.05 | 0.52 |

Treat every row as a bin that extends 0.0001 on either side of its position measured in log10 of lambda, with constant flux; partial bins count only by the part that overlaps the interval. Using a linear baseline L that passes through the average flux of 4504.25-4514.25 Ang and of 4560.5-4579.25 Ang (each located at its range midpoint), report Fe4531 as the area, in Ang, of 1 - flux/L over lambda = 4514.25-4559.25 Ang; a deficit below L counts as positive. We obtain 2.2 Ang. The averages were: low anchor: 10.9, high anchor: 11.4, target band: 10.6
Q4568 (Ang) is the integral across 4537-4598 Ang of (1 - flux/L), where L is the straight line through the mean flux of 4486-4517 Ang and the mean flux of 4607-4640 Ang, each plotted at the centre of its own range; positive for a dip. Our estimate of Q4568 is 1.2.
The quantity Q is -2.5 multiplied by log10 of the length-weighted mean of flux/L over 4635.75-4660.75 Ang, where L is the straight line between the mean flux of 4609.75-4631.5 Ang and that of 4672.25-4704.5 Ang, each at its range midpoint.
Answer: 0.03 mag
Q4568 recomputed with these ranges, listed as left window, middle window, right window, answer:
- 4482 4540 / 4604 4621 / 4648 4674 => -1.7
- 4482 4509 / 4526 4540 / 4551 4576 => 1.1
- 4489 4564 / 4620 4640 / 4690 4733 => -1.3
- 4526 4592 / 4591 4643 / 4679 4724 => -2.9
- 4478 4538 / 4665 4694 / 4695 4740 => 1.6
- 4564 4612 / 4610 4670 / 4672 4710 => -2.8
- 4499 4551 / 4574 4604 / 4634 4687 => -1.1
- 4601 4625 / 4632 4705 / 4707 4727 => 3.9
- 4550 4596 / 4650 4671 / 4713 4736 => 0.8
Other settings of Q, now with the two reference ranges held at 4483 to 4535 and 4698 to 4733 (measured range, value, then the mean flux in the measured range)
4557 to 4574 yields -0.07 mag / 11.4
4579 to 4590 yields -0.03 mag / 11.1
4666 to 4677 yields 0.05 mag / 10.4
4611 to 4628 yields -0.12 mag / 12.1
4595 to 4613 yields -0.03 mag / 11.1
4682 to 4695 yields 0.05 mag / 10.5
